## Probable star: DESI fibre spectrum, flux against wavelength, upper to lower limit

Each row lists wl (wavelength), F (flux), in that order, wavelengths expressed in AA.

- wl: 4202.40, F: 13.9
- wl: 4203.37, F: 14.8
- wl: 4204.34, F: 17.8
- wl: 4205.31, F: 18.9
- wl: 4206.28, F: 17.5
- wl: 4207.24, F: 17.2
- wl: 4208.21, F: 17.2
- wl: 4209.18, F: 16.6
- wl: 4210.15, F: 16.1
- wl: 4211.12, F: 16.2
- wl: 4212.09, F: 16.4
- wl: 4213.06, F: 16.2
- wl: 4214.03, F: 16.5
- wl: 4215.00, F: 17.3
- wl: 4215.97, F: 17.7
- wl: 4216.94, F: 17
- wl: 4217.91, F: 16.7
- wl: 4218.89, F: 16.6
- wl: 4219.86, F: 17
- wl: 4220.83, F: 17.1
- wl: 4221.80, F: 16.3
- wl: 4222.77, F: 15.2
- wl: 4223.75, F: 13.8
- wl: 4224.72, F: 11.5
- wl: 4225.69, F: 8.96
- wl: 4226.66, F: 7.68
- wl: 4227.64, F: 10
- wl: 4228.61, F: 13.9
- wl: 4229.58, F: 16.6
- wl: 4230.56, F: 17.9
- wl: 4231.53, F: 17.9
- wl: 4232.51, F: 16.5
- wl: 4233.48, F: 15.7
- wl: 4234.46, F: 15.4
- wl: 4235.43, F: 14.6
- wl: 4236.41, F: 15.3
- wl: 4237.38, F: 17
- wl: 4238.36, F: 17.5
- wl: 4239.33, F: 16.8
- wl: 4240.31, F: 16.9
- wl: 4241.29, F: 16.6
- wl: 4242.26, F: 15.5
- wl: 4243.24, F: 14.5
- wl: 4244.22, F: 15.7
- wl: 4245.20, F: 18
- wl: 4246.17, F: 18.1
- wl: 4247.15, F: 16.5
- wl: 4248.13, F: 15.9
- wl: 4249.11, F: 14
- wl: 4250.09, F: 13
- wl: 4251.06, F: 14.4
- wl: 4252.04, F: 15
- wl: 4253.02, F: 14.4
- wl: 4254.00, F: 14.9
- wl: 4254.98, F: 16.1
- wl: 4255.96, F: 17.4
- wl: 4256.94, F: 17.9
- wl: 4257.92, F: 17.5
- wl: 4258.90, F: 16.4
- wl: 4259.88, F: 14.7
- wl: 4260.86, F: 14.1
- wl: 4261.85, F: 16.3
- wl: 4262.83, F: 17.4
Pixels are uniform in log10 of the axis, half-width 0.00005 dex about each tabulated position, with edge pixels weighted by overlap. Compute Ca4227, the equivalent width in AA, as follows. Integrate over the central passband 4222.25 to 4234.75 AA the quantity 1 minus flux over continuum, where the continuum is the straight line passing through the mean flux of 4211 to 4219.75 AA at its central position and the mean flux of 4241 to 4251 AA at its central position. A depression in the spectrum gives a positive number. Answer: 1.8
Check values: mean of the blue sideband 16.8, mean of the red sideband 15.7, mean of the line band 13.9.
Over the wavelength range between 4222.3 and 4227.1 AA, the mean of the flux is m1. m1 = 11.5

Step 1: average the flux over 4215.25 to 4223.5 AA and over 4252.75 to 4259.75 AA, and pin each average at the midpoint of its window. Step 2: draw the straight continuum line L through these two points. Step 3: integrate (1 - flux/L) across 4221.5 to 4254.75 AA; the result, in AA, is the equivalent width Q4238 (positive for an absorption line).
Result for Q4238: 2.9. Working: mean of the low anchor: 16.6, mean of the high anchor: 16.3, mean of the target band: 15.1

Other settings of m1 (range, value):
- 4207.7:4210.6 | 16.6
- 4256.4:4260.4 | 16.6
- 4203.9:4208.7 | 17.7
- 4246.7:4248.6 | 16.2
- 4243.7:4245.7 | 16.8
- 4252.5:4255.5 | 15.1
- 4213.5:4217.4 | 17.1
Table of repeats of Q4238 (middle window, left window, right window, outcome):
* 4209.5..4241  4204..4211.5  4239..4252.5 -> 1.9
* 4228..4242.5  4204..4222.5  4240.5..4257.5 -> 0.0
